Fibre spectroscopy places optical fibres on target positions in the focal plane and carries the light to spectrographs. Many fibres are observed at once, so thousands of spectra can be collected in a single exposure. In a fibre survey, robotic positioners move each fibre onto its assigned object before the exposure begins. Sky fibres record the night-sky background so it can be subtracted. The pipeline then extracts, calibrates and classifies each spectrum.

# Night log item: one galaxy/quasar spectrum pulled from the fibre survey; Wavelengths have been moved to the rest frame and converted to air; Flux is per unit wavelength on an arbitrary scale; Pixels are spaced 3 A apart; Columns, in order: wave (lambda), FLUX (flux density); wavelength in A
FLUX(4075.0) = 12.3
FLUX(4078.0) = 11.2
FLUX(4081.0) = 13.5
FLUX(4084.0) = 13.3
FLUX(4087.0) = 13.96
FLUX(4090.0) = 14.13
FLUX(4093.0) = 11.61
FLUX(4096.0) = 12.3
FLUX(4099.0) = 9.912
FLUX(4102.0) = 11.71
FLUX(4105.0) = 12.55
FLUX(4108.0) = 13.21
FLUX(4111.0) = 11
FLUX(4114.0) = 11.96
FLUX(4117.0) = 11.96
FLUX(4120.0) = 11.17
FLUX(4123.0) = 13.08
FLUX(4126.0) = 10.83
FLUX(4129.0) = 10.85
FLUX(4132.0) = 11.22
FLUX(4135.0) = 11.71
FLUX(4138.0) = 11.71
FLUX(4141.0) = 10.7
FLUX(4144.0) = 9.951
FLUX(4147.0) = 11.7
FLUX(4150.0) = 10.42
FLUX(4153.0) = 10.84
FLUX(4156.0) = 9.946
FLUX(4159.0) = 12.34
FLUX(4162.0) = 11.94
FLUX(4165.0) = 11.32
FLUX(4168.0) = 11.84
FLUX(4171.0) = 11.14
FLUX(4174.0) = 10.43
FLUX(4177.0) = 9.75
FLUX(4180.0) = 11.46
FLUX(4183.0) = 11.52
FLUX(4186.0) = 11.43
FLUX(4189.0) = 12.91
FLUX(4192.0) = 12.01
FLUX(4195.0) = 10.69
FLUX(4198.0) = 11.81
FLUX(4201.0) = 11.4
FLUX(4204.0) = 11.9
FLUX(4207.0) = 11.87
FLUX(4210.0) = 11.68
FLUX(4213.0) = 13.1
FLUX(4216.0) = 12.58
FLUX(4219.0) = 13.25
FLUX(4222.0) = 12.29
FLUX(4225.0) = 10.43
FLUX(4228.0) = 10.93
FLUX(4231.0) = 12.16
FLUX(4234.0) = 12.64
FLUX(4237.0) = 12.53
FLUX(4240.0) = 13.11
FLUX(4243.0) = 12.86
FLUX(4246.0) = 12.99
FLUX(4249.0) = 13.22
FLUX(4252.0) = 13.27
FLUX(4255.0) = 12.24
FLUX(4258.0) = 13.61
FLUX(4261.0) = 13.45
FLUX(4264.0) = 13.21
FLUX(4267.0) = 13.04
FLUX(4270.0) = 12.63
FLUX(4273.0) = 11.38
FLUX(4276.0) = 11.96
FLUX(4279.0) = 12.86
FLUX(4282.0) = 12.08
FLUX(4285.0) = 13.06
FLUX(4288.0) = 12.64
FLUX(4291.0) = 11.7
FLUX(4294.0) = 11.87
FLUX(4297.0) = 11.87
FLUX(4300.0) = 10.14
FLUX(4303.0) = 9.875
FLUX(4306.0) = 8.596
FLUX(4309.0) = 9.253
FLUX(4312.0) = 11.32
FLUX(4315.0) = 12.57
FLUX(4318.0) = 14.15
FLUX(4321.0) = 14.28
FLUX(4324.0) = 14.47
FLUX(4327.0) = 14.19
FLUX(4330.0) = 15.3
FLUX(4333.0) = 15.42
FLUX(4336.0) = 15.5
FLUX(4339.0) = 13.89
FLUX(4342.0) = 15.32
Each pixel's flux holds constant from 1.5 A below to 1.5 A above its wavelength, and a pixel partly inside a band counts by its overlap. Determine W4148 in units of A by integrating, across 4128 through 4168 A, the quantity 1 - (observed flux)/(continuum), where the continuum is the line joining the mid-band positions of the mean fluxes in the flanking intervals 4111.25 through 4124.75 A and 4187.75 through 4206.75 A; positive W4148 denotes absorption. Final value 2.4 A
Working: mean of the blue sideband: 11.9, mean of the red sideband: 11.8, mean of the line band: 11.2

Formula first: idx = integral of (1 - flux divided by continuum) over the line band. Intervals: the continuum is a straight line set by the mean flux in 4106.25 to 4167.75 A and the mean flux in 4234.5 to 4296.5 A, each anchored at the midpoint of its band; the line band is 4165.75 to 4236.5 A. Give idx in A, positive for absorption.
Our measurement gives 1.9 A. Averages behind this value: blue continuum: 11.4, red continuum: 12.7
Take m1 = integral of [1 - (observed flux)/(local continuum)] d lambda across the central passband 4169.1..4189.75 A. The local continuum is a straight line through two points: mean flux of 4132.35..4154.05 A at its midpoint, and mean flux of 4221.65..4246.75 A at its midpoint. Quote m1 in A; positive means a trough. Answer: 0.5 A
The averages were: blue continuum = 11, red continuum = 12.2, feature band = 11.2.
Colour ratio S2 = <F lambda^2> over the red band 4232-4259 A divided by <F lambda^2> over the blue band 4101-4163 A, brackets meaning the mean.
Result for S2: 1.2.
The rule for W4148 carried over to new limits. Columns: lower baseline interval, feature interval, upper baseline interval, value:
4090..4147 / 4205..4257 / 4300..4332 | -1.75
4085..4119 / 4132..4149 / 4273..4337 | 1.56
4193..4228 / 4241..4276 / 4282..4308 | -4.12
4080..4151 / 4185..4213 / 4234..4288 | 1.28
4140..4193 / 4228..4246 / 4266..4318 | -1.72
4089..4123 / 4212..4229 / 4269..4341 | 0.29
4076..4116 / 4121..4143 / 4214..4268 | 1.79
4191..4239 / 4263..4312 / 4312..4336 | 6.66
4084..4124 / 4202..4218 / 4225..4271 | 0.45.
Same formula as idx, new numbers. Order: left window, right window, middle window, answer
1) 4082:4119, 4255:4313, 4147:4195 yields 3.3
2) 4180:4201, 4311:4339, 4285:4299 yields 1.5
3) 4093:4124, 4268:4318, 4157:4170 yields 0.0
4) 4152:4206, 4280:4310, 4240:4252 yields -1.9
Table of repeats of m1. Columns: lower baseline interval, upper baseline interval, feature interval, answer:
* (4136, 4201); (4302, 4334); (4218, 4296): -2.7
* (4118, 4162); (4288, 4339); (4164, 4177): 0.5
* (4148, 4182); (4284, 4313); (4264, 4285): -2.7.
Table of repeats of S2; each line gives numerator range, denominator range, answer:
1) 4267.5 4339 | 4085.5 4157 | 1.18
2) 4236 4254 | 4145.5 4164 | 1.21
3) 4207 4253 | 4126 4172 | 1.16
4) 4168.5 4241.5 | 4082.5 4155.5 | 1.05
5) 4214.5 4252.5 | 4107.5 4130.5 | 1.13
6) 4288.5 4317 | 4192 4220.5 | 0.95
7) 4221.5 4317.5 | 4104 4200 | 1.12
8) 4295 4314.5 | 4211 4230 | 0.89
